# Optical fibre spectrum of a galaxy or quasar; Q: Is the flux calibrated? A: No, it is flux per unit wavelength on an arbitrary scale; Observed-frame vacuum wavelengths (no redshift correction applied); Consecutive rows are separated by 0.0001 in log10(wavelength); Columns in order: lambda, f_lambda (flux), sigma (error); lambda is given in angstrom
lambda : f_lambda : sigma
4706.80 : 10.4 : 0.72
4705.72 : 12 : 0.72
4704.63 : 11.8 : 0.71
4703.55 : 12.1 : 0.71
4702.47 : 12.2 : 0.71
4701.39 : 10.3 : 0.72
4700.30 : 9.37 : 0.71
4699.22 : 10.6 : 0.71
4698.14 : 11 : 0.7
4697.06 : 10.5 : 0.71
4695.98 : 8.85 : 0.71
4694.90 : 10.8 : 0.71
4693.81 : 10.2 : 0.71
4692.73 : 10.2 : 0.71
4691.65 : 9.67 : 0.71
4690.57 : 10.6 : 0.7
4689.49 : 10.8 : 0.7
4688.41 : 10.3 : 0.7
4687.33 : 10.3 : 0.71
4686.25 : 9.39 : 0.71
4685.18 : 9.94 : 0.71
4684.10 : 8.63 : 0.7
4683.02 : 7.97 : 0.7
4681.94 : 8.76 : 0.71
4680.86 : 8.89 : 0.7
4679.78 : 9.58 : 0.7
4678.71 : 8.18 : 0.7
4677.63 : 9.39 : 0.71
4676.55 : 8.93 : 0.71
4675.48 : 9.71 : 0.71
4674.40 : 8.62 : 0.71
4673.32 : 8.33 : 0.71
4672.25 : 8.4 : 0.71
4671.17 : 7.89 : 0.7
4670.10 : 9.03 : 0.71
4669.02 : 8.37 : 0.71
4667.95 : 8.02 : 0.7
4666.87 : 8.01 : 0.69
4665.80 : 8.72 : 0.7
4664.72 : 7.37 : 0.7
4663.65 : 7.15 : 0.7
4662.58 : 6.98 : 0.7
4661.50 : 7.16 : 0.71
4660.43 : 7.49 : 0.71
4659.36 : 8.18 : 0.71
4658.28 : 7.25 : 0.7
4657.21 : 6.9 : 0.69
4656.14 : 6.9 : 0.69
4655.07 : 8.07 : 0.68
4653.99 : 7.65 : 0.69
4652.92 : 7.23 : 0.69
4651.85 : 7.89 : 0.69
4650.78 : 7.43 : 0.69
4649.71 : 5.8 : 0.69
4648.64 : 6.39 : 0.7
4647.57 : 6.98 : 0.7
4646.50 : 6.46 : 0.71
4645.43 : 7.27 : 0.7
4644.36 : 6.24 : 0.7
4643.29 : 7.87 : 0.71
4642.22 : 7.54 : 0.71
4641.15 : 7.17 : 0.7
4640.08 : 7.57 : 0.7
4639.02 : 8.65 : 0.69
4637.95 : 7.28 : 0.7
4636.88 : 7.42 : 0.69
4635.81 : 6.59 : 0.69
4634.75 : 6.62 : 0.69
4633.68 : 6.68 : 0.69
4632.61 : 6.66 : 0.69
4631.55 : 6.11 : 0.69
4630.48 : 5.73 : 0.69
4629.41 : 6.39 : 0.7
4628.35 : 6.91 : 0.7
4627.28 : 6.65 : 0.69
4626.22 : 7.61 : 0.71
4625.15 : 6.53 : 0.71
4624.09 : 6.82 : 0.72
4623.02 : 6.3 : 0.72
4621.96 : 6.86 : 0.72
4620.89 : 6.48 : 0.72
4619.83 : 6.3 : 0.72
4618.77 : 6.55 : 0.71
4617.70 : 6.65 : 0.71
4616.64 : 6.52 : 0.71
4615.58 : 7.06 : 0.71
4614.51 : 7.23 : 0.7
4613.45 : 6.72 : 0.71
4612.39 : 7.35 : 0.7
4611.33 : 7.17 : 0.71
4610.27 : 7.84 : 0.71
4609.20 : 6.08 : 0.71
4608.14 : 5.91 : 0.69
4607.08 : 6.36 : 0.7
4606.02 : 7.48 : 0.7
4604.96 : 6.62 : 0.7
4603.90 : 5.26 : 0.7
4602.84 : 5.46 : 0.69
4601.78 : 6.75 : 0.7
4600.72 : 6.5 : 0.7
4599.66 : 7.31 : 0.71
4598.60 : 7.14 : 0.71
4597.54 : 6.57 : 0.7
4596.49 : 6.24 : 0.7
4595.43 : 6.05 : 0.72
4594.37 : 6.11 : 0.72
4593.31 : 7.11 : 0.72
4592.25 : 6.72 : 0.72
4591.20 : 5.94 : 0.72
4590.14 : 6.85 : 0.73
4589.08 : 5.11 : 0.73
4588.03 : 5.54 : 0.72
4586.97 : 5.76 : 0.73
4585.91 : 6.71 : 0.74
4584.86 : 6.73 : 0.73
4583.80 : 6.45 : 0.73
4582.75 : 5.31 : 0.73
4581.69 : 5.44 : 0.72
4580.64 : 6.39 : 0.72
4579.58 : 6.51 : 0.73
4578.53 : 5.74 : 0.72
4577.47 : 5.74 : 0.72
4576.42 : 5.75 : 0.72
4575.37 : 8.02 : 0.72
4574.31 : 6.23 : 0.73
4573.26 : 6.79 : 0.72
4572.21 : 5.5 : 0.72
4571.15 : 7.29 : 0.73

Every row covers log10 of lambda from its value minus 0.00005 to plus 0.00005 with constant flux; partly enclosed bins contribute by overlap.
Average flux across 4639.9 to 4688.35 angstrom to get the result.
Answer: 7.98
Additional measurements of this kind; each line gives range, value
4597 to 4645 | 6.79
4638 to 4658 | 7.23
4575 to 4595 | 6.19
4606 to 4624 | 6.74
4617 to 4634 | 6.57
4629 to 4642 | 6.93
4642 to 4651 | 6.84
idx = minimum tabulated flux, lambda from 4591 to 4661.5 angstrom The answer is 5.26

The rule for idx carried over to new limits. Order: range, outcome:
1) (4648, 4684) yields 5.8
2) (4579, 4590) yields 5.11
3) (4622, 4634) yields 5.73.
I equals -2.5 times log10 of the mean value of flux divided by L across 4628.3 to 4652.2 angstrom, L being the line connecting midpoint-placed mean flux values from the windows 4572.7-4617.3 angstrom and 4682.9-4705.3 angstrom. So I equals 0.18 mag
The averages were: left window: 6.44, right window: 10.3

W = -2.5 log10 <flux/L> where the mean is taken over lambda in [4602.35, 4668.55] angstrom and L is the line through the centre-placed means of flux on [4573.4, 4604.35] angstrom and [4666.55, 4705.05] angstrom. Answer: 0.13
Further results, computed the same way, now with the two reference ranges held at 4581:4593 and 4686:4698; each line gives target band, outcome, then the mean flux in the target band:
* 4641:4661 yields 0.191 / 7.2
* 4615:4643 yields 0.131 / 6.84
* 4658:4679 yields 0.138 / 8.17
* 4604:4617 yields 0.029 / 6.81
